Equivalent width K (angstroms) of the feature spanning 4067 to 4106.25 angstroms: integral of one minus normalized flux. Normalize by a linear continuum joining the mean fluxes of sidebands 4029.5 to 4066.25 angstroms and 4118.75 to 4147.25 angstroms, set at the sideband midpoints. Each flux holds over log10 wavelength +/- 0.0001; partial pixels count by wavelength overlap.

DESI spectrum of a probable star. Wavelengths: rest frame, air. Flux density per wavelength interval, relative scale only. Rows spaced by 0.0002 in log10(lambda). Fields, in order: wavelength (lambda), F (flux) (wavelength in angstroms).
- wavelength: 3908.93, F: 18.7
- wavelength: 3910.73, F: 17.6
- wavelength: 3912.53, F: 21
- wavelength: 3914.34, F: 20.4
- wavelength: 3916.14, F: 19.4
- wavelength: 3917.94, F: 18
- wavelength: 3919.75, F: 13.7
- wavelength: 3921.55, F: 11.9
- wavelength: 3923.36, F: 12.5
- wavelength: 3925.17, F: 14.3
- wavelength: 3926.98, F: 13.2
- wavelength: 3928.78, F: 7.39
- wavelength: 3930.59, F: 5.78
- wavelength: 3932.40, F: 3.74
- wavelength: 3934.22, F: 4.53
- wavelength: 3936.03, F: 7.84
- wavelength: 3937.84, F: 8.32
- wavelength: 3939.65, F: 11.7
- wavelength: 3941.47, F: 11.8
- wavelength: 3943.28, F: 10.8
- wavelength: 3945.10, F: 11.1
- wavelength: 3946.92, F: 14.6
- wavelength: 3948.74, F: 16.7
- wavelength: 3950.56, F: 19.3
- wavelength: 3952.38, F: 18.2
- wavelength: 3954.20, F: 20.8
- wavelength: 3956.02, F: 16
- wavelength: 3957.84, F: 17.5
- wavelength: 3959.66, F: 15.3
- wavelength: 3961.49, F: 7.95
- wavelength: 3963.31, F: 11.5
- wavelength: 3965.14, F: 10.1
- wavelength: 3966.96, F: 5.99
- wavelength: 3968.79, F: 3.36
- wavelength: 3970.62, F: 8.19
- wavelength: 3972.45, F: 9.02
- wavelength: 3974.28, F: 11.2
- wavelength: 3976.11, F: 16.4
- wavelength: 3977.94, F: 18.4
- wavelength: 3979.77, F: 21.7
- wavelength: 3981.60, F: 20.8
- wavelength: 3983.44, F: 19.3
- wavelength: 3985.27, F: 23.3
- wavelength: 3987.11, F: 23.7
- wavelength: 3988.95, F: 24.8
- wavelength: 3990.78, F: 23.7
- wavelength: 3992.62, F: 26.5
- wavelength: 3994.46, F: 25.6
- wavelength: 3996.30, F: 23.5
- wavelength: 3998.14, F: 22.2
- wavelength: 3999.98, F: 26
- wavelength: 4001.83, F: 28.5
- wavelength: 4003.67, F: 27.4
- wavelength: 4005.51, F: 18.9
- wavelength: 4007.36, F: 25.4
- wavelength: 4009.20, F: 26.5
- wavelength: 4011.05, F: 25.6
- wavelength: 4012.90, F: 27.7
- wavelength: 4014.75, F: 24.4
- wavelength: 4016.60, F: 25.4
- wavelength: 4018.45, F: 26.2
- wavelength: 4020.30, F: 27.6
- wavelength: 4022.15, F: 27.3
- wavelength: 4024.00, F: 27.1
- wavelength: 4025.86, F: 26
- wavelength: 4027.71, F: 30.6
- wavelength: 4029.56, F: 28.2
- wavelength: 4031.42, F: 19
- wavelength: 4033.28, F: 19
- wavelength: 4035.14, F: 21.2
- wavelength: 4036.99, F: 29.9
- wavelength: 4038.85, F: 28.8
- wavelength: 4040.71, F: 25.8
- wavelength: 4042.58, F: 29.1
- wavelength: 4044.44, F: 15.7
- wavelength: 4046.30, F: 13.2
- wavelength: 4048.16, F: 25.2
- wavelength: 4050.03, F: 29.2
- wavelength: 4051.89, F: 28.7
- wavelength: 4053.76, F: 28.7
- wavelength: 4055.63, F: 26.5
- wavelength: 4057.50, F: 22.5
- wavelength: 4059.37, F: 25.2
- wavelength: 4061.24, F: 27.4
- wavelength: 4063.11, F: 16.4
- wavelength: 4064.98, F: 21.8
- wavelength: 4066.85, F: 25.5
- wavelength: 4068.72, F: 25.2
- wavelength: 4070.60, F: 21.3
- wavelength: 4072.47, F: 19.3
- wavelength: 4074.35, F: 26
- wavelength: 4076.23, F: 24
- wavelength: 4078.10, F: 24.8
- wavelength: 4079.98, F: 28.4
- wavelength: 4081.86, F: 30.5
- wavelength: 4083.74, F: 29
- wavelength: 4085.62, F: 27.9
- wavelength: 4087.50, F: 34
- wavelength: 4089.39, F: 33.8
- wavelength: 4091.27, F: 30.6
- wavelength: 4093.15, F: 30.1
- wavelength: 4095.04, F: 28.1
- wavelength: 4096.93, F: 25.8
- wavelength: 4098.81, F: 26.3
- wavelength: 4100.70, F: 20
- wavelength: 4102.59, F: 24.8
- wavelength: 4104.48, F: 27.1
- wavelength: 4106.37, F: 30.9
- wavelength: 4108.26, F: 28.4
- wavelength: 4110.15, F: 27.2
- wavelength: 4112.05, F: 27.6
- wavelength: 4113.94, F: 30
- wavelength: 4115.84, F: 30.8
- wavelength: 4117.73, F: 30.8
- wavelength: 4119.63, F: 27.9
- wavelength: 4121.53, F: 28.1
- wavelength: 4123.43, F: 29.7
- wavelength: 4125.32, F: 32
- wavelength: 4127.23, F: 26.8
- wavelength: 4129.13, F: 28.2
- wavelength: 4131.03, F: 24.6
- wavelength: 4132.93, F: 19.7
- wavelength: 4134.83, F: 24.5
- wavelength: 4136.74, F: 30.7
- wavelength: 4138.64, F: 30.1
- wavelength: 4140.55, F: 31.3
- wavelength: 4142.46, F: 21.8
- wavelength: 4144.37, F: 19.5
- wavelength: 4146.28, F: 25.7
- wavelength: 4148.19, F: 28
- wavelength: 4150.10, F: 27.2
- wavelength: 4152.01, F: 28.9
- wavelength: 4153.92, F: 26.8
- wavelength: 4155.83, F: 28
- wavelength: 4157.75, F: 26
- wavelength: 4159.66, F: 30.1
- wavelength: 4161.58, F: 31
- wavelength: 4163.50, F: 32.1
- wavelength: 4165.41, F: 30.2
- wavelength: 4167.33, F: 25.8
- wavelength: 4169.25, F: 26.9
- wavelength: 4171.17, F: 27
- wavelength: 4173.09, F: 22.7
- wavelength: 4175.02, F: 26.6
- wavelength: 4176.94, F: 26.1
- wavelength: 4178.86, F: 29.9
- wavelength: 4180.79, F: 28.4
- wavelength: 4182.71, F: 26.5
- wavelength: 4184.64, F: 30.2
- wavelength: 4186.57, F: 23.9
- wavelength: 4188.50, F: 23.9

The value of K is -2.6 angstroms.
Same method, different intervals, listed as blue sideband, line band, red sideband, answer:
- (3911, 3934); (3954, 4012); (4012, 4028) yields 8.3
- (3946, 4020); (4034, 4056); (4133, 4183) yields -2.8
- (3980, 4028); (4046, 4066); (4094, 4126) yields 1.5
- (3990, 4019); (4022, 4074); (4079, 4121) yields 4.5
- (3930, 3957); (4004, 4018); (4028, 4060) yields -3.1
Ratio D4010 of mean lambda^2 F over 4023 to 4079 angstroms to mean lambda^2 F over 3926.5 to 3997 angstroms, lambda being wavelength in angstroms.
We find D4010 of 1.74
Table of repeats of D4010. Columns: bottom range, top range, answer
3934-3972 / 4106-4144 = 2.51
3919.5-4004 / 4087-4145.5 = 1.93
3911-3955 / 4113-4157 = 2.29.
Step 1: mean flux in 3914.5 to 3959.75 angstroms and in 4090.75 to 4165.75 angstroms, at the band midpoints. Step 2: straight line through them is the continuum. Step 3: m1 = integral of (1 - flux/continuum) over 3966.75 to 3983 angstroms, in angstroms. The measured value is 2.8 angstroms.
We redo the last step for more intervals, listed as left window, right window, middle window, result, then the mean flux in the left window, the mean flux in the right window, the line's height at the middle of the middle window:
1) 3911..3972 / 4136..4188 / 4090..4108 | -3.2 angstroms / 12.5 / 27.4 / 23.2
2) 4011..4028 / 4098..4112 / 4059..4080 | 2.4 angstroms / 26.7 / 26.5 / 26.6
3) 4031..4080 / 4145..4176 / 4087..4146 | -3.8 angstroms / 24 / 27.6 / 26.1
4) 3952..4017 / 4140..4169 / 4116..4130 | -1.7 angstroms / 19.5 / 27.4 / 26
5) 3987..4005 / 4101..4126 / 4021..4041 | 0.3 angstroms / 25.1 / 28.6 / 26.2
